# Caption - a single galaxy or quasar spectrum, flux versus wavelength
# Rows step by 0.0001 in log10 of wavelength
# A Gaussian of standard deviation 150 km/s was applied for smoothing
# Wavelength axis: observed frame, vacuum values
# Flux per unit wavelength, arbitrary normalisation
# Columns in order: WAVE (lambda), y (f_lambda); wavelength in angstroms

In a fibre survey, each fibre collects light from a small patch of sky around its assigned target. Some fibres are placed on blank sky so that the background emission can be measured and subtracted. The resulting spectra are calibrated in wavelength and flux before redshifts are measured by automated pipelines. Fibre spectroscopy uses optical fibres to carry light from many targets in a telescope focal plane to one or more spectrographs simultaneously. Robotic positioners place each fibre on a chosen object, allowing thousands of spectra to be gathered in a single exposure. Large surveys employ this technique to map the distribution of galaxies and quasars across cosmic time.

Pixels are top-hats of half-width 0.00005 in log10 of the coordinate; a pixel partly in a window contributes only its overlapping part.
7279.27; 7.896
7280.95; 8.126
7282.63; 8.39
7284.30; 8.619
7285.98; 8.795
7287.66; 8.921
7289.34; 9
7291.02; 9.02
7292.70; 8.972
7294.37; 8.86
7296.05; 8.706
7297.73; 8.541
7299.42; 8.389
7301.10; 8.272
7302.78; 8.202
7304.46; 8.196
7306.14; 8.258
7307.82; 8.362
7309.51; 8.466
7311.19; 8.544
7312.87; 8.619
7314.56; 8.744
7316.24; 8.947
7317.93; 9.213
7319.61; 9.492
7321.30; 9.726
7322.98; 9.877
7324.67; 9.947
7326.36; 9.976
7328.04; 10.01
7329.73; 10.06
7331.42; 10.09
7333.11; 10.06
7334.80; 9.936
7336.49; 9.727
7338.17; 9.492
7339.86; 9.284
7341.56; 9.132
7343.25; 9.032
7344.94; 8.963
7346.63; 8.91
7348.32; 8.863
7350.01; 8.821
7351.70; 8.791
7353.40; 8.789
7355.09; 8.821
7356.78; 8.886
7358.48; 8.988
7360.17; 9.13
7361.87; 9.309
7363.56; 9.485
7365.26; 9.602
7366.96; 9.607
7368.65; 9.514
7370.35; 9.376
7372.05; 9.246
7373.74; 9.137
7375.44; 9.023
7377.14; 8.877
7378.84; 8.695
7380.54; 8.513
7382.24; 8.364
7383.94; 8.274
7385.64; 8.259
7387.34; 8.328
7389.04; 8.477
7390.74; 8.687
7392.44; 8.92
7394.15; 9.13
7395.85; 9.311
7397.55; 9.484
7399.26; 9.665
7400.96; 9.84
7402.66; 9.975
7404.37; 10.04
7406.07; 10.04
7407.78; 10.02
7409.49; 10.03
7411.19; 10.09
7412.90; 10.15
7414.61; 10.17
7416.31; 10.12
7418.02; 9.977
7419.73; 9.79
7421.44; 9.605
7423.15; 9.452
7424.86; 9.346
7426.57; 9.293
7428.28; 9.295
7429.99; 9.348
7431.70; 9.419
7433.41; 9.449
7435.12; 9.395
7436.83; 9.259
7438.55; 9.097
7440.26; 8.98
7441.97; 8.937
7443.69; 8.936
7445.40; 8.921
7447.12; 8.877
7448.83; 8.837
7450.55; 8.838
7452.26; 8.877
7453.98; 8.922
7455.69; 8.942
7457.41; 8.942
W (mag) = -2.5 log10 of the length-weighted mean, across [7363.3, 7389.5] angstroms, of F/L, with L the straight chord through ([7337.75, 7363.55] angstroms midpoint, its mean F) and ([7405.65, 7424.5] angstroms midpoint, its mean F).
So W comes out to 0.05 mag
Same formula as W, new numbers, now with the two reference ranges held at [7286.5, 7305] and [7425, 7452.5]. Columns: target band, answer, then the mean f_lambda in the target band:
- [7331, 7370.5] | -0.052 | 9.26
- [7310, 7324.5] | -0.054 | 9.17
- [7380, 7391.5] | 0.067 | 8.41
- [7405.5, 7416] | -0.120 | 10.1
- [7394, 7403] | -0.070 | 9.59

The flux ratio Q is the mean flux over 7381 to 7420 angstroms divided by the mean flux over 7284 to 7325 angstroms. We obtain 1.1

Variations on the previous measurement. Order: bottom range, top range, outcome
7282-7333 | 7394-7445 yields 1.07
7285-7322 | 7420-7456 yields 1.05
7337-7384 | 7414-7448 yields 1.04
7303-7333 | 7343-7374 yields 0.99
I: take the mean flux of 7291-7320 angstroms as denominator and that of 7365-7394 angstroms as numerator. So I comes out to 1.03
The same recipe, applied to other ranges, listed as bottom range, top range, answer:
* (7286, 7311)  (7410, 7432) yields 1.13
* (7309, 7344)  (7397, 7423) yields 1.05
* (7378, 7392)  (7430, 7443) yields 1.09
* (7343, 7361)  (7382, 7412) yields 1.04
